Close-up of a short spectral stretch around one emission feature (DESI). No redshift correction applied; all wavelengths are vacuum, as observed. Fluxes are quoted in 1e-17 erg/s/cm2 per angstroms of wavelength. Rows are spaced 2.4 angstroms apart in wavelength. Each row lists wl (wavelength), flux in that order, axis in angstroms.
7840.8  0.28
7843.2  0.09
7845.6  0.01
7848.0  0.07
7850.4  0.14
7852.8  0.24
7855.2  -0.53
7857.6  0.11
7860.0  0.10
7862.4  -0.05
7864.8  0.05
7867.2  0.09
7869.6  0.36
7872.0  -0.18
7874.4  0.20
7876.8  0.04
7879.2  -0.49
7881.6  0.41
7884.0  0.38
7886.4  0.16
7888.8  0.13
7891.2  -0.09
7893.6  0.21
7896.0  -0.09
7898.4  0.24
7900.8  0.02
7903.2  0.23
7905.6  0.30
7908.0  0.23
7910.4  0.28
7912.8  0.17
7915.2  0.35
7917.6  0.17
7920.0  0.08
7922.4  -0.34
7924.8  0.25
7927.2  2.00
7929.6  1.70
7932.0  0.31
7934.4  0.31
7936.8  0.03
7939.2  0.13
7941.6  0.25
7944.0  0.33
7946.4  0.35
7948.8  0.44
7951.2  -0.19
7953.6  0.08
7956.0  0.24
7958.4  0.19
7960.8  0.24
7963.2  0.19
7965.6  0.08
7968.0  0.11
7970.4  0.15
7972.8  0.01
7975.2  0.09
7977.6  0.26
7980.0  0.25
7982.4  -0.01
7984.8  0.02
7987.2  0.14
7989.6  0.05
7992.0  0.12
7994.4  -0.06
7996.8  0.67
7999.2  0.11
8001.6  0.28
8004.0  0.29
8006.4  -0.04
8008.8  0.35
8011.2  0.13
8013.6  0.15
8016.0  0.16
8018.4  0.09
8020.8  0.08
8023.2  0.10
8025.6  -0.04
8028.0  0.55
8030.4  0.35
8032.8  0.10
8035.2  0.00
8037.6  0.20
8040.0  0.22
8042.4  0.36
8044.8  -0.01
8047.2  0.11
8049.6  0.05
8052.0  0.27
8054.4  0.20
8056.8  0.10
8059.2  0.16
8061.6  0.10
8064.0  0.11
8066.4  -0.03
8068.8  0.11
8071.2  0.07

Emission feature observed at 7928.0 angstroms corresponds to H-alpha 6563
